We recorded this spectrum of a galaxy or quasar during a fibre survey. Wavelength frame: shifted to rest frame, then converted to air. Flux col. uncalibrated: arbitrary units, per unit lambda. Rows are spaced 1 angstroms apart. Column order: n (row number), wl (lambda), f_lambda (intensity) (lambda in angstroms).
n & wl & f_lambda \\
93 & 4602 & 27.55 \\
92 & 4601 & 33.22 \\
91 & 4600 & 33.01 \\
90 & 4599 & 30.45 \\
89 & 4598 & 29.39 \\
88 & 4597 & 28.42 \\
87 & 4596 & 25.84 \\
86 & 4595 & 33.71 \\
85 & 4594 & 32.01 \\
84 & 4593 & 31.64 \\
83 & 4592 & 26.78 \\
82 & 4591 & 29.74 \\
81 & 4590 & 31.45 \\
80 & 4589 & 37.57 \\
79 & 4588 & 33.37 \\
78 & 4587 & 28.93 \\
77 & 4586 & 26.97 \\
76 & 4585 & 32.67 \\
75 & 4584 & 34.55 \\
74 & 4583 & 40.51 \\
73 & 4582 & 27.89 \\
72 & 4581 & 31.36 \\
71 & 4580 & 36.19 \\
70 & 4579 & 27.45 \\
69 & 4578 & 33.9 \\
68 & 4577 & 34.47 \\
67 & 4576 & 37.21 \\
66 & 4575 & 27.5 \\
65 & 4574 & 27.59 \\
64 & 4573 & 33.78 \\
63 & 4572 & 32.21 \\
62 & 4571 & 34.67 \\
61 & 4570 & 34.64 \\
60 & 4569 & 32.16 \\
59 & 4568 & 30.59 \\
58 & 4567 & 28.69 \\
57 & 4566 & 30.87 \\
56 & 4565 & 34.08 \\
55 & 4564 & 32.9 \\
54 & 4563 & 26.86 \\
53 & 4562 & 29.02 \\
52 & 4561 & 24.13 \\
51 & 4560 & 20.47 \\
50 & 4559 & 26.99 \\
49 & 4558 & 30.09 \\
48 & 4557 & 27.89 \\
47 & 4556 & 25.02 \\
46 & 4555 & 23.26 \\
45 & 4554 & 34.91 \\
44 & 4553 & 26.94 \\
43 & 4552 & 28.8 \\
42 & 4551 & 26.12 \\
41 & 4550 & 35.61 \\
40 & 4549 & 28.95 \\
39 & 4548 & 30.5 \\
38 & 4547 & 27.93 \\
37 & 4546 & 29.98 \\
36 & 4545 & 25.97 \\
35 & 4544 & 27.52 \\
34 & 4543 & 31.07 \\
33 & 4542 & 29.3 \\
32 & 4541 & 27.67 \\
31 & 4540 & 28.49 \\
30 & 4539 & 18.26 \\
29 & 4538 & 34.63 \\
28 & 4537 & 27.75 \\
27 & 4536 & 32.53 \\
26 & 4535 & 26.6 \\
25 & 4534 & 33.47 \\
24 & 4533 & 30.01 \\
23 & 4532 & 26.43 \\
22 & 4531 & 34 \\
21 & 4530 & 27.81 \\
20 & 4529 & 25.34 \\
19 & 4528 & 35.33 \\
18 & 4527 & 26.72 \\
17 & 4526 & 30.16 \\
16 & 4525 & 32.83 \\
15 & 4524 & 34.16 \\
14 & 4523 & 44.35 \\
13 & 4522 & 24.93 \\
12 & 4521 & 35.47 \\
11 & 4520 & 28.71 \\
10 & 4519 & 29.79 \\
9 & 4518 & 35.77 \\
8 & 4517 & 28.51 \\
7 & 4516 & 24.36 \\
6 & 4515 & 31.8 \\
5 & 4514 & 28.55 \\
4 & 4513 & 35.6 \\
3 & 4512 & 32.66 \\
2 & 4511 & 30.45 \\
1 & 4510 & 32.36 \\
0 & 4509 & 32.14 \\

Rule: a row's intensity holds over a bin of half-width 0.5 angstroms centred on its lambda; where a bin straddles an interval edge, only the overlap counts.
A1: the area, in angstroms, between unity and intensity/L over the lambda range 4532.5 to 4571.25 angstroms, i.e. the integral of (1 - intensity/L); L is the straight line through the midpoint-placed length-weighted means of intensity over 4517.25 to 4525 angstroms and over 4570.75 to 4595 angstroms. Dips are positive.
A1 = 4.20 angstroms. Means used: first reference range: 33.1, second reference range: 32.1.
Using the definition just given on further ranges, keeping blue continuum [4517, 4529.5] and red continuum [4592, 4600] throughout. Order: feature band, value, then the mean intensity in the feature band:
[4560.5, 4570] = 0.21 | 30.2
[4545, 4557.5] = 0.99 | 28.7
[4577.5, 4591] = -0.88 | 32.4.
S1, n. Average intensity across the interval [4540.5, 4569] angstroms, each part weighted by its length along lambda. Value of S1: 28.7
